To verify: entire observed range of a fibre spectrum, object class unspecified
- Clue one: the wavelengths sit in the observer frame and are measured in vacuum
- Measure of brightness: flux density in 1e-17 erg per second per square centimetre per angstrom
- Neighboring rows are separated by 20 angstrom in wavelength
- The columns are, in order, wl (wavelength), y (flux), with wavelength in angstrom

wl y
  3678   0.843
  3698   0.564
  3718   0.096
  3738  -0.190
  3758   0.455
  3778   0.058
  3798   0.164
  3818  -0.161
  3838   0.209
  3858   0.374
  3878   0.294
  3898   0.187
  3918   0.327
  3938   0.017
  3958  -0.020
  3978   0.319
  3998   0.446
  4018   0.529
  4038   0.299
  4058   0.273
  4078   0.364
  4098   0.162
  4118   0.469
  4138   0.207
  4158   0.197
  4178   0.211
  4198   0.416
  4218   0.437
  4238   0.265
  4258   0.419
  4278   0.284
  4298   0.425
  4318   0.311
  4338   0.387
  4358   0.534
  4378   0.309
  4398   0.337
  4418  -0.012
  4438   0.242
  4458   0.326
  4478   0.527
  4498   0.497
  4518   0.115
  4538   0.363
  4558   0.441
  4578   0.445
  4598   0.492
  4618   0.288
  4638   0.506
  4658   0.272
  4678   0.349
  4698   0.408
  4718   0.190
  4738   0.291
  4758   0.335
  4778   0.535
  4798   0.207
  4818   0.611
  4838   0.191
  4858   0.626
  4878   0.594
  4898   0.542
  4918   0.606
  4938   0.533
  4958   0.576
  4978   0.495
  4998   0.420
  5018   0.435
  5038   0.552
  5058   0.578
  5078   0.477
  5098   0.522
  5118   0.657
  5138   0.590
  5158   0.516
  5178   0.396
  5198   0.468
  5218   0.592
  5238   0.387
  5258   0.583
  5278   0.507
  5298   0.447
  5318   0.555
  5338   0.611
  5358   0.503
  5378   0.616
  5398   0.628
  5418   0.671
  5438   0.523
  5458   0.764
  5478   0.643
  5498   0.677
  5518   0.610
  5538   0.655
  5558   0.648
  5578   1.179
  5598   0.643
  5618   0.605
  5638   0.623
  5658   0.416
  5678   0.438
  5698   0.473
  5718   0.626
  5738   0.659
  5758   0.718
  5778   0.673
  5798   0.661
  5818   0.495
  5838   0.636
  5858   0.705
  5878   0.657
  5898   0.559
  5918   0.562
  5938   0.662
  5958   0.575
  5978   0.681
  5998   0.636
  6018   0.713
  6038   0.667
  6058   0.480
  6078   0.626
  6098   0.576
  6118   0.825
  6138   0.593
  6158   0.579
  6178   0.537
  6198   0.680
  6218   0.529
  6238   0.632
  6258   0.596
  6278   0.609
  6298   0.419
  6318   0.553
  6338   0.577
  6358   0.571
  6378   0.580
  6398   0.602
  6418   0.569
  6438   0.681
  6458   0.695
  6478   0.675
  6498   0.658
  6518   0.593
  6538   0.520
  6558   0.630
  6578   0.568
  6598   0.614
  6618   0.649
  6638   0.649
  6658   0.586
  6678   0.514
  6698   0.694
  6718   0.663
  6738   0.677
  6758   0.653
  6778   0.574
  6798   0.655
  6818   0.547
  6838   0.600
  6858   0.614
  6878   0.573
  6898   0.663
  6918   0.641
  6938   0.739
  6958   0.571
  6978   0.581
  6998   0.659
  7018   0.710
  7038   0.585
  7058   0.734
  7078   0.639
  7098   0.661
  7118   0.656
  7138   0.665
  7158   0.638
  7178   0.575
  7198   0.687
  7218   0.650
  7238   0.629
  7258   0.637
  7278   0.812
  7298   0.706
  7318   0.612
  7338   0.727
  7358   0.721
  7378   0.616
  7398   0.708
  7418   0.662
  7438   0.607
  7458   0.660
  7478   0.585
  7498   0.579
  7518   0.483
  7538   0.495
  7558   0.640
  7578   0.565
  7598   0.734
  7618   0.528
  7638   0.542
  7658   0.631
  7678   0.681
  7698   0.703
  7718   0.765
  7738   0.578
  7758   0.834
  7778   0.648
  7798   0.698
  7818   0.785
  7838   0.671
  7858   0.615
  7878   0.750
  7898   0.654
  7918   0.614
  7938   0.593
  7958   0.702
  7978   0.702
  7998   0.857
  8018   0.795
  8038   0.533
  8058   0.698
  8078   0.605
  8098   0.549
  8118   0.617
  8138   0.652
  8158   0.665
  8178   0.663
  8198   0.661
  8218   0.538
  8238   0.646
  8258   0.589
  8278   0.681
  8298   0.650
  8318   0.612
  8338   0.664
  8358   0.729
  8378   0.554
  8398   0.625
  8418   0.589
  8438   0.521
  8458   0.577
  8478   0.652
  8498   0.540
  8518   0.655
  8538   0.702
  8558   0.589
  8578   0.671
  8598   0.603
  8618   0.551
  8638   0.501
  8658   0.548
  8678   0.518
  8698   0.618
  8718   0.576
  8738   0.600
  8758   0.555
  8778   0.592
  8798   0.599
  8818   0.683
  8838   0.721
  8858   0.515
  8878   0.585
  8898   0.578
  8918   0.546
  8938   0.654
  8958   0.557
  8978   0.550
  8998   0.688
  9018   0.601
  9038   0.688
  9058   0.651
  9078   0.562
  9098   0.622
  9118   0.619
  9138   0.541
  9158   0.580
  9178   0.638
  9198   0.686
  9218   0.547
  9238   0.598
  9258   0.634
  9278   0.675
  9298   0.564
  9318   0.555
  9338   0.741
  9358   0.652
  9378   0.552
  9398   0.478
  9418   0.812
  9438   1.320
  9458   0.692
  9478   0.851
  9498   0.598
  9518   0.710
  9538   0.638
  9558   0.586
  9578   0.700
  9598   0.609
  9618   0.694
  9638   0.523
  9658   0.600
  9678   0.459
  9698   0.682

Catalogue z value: 0.22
